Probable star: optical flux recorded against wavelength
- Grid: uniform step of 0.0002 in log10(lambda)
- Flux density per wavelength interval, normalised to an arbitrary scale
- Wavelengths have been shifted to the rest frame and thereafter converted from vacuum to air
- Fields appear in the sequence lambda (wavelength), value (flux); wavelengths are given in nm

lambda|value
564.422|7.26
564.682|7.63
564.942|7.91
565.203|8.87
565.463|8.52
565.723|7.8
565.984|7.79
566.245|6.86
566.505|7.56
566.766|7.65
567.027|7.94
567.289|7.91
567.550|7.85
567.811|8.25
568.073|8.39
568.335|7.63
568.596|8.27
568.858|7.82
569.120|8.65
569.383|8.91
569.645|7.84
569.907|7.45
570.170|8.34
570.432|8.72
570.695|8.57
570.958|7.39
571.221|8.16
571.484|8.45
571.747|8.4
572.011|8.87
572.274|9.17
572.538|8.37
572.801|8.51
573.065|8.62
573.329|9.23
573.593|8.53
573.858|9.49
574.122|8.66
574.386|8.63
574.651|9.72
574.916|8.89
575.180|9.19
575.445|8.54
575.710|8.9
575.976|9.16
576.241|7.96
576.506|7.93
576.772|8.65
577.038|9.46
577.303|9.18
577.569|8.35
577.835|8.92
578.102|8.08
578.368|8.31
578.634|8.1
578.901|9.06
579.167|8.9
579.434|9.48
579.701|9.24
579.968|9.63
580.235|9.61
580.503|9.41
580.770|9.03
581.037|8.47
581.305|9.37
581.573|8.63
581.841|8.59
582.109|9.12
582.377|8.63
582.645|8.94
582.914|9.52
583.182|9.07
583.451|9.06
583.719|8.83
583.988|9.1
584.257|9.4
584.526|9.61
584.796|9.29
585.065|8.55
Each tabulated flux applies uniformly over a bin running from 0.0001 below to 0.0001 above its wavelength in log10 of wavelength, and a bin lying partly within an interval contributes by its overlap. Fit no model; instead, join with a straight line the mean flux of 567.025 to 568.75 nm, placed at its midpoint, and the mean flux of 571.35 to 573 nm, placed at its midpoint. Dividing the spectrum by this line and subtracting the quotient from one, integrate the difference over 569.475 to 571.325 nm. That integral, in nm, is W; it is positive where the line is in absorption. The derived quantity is 0.07 nm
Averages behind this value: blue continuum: 8.04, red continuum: 8.63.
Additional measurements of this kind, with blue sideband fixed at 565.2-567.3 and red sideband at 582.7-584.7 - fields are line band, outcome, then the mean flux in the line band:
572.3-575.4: -0.17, 8.89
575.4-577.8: -0.01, 8.7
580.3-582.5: 0.02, 8.93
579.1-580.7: -0.09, 9.38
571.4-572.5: -0.06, 8.7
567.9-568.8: -0.01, 8.08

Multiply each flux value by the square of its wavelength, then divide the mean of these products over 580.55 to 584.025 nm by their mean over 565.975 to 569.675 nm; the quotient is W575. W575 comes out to 1.2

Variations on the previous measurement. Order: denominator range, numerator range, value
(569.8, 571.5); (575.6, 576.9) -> 1.07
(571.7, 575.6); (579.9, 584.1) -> 1.05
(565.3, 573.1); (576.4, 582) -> 1.13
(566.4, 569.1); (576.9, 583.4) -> 1.18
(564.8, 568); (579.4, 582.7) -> 1.21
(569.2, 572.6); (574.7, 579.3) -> 1.06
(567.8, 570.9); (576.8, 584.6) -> 1.14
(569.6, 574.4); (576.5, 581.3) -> 1.07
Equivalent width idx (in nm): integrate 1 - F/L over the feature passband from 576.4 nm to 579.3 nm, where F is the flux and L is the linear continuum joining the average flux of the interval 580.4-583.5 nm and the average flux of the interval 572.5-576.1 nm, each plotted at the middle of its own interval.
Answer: 0.10 nm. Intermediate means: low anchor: 8.9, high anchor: 8.98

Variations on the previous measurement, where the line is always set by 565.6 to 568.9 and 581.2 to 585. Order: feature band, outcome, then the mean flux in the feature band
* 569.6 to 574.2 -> -0.17 nm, 8.5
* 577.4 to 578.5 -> 0.03 nm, 8.44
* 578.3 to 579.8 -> -0.02 nm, 8.86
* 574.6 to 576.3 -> -0.09 nm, 8.91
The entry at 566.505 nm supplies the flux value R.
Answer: 7.56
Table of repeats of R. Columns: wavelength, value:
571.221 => 8.16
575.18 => 9.19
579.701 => 9.24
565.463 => 8.52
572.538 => 8.37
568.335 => 7.63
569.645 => 7.84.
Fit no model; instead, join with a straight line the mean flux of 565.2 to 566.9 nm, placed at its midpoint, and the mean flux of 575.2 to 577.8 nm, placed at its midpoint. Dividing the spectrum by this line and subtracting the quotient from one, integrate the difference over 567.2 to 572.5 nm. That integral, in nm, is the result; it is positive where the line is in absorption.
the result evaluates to -0.08 nm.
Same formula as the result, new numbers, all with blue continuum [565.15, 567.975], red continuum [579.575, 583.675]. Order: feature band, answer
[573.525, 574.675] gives -0.065 nm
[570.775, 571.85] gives 0.020 nm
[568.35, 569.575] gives -0.035 nm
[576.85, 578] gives -0.025 nm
